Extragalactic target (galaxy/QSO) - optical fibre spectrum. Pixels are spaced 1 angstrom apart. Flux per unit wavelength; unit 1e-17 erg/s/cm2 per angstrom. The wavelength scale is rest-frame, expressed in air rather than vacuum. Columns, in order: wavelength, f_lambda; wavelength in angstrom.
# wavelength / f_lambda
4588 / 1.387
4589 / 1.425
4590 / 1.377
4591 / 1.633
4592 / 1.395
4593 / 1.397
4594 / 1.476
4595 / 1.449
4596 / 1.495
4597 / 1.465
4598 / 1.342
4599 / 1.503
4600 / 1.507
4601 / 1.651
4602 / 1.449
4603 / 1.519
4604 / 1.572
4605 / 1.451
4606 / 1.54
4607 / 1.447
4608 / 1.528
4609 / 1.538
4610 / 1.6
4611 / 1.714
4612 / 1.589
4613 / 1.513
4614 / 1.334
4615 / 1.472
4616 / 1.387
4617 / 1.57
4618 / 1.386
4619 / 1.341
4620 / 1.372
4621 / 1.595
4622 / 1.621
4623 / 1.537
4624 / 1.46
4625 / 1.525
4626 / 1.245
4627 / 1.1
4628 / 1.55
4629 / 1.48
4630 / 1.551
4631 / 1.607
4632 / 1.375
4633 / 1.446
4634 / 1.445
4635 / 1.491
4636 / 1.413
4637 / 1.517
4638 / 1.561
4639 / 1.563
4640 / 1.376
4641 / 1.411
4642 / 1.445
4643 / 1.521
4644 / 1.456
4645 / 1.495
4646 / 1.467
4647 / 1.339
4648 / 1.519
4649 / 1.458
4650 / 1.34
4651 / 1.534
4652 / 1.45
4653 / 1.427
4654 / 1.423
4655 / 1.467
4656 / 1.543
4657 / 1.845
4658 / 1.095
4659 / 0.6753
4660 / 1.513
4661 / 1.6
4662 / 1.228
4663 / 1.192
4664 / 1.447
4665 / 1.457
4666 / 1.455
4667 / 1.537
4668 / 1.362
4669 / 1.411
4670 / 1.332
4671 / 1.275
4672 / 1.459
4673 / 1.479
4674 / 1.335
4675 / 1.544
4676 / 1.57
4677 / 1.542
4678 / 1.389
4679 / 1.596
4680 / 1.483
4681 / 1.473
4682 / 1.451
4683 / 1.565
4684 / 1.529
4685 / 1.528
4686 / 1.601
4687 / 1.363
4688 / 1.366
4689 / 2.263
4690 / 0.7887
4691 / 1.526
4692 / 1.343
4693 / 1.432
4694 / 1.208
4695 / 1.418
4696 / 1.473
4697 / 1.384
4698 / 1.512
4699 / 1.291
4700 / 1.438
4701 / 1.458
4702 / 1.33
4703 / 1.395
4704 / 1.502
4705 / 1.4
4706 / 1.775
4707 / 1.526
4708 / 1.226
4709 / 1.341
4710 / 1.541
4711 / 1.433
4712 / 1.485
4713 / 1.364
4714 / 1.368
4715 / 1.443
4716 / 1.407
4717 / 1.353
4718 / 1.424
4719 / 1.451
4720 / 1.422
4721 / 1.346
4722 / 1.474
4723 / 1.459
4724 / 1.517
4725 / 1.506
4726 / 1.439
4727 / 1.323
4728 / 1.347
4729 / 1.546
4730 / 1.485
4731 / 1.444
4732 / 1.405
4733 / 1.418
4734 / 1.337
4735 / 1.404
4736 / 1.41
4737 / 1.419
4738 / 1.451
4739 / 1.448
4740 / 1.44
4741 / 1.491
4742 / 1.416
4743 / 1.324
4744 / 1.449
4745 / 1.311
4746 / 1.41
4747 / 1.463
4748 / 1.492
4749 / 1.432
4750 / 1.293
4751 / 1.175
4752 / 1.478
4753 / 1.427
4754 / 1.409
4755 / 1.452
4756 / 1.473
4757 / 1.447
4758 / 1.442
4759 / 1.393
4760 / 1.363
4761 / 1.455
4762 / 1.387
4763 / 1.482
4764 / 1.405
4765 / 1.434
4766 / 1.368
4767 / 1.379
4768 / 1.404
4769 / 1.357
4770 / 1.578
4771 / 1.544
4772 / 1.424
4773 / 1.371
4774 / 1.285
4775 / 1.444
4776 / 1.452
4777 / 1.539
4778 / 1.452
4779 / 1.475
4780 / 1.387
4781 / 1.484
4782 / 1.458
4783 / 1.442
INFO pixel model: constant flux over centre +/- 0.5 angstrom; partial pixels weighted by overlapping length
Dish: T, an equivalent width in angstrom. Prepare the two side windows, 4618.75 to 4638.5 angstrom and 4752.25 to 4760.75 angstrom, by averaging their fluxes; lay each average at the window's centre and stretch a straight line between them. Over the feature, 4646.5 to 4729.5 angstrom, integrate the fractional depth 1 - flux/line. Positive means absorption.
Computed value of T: 0.84 angstrom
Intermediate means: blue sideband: 1.46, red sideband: 1.43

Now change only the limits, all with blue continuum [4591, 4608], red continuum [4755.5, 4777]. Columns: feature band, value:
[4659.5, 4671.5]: 0.5 angstrom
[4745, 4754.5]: 0.3 angstrom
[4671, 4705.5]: 0.0 angstrom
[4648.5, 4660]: 0.6 angstrom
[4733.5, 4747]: 0.2 angstrom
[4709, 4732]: 0.1 angstrom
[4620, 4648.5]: 0.1 angstrom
